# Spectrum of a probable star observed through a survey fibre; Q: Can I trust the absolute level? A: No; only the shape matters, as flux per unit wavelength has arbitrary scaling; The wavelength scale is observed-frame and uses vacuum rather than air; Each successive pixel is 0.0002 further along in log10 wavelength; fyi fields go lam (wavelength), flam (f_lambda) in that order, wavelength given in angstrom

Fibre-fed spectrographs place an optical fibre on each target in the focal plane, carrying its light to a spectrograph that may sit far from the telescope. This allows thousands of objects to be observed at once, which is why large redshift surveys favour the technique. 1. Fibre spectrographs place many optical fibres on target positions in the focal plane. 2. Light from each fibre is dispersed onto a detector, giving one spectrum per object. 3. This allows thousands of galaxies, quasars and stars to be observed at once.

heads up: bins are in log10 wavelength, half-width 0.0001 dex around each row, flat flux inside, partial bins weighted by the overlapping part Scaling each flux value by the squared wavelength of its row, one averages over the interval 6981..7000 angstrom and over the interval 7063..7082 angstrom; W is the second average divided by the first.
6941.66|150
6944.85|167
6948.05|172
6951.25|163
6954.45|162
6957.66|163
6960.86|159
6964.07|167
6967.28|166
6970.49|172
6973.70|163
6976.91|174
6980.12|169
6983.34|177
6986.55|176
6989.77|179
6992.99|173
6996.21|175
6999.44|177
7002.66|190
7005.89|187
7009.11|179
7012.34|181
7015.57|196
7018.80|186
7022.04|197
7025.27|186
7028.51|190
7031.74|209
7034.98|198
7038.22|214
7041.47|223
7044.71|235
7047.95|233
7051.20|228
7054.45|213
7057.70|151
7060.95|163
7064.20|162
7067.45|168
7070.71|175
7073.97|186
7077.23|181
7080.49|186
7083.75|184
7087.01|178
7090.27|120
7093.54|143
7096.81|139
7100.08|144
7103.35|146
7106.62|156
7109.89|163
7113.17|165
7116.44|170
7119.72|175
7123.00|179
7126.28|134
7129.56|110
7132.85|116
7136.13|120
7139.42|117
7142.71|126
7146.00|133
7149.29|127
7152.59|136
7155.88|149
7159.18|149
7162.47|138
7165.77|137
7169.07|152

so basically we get 1.03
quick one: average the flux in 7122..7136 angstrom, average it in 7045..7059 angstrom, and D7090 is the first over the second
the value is 0.62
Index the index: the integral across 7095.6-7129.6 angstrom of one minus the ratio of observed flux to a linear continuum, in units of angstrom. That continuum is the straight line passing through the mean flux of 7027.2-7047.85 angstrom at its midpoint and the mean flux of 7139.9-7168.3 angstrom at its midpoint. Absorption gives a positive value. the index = 1.79 angstrom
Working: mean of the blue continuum 213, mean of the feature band 155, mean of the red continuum 137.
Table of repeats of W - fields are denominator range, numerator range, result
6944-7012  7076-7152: 0.89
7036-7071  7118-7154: 0.69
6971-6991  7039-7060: 1.25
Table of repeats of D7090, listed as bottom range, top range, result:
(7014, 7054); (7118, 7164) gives 0.66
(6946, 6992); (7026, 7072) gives 1.17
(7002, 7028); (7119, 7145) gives 0.71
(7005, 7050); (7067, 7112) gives 0.80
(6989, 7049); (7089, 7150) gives 0.73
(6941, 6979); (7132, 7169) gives 0.80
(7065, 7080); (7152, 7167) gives 0.80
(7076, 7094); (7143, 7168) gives 0.83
